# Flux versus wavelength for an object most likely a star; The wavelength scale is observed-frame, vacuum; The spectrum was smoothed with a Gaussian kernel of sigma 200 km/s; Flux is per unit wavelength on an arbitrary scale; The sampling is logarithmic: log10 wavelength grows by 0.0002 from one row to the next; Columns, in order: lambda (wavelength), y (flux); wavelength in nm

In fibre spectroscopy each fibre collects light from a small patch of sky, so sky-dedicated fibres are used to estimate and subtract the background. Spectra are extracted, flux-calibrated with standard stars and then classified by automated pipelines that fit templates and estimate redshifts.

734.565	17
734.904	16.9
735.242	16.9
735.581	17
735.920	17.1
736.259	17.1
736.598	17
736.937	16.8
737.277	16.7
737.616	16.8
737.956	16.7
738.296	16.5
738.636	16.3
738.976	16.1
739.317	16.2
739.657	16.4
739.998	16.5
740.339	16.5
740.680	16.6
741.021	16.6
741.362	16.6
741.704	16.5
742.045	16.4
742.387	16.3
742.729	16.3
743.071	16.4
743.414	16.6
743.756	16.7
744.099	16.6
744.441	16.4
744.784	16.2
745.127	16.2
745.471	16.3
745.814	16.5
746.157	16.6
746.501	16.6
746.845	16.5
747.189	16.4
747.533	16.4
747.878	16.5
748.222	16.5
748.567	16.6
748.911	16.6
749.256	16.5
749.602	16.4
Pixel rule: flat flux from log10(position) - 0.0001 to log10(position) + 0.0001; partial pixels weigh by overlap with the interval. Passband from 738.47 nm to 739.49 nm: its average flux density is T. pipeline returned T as 16.2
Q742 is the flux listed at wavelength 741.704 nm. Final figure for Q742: 16.5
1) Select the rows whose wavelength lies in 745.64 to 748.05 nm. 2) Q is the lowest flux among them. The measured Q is 16.4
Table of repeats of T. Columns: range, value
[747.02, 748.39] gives 16.4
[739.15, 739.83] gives 16.3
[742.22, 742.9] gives 16.3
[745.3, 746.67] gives 16.5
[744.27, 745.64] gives 16.3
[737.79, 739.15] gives 16.4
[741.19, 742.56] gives 16.5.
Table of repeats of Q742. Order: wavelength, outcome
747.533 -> 16.4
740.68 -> 16.6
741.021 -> 16.6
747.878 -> 16.5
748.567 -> 16.6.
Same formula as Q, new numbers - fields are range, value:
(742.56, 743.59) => 16.3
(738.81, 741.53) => 16.1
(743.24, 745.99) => 16.2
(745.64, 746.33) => 16.5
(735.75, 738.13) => 16.7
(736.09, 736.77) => 17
